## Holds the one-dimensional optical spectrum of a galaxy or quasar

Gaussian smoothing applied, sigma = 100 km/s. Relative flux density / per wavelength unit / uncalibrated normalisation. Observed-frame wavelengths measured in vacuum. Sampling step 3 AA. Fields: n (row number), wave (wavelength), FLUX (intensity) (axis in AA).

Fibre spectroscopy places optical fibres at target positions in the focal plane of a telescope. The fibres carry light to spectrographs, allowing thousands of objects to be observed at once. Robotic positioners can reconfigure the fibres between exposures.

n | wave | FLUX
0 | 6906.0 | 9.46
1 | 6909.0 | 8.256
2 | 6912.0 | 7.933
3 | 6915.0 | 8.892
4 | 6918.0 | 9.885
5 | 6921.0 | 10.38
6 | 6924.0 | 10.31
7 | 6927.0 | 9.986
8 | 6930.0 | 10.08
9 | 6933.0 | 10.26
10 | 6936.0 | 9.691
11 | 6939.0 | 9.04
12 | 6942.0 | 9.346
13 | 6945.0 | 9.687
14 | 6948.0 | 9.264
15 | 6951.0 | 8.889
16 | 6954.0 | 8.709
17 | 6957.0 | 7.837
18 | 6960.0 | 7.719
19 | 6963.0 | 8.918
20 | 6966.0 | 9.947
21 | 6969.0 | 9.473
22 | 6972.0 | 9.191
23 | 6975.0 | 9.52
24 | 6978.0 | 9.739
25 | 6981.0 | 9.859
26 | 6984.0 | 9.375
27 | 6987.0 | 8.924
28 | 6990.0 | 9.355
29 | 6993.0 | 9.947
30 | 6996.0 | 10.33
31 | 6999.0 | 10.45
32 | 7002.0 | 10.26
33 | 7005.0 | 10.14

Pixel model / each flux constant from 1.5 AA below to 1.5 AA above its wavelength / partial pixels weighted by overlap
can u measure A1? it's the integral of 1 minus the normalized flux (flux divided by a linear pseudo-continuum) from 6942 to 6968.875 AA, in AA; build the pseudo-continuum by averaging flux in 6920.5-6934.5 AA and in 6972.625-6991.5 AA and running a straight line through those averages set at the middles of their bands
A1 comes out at 2.4 AA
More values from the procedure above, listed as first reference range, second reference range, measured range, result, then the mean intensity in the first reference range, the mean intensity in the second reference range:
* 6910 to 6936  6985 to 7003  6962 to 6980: 0.57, 9.69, 9.85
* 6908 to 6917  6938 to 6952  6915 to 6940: -3.08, 8.45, 9.27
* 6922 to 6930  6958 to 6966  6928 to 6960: 0.56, 10.1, 8.59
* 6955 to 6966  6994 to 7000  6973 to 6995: 0.25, 8.43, 10.3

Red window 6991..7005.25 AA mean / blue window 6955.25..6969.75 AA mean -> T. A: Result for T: 1.17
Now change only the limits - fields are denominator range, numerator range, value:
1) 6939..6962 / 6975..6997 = 1.09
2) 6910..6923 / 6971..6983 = 1.03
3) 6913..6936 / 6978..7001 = 0.98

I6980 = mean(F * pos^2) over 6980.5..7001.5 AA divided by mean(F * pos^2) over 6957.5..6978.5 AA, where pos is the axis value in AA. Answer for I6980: 1.08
